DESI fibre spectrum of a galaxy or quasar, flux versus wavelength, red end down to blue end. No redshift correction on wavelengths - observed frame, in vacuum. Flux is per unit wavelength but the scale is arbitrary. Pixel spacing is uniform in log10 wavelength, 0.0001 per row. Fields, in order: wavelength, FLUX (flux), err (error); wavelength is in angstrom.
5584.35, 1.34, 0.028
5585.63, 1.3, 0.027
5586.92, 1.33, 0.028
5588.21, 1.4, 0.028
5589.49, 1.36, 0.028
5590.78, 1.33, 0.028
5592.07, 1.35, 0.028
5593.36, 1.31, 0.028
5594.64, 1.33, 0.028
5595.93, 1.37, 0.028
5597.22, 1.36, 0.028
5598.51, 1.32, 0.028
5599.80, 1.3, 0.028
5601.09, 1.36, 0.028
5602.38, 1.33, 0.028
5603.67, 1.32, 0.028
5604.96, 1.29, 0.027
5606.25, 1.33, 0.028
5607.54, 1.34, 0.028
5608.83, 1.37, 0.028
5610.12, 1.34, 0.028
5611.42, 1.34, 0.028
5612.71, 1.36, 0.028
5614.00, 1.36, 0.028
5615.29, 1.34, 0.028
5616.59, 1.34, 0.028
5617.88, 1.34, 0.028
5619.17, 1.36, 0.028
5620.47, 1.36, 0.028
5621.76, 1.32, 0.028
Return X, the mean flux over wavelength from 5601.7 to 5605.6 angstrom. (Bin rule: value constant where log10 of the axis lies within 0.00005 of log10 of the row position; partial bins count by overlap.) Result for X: 1.31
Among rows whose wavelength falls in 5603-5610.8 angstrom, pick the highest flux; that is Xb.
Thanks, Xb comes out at 1.37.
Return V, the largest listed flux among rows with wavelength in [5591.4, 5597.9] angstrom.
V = 1.37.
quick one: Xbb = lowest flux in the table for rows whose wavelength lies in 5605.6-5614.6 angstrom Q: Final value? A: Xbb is 1.33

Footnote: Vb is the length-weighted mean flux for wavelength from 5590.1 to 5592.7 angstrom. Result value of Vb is 1.34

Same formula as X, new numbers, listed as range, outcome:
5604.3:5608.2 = 1.32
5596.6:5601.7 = 1.33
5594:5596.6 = 1.35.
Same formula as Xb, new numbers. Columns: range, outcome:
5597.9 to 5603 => 1.36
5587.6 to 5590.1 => 1.4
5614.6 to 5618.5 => 1.34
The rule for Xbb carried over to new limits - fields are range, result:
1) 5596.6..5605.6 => 1.29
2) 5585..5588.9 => 1.3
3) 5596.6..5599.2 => 1.32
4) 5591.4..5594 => 1.31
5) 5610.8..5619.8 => 1.34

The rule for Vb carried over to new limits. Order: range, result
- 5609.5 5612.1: 1.34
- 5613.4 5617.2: 1.35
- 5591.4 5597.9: 1.34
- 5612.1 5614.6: 1.36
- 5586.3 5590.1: 1.36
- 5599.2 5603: 1.33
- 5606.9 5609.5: 1.36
